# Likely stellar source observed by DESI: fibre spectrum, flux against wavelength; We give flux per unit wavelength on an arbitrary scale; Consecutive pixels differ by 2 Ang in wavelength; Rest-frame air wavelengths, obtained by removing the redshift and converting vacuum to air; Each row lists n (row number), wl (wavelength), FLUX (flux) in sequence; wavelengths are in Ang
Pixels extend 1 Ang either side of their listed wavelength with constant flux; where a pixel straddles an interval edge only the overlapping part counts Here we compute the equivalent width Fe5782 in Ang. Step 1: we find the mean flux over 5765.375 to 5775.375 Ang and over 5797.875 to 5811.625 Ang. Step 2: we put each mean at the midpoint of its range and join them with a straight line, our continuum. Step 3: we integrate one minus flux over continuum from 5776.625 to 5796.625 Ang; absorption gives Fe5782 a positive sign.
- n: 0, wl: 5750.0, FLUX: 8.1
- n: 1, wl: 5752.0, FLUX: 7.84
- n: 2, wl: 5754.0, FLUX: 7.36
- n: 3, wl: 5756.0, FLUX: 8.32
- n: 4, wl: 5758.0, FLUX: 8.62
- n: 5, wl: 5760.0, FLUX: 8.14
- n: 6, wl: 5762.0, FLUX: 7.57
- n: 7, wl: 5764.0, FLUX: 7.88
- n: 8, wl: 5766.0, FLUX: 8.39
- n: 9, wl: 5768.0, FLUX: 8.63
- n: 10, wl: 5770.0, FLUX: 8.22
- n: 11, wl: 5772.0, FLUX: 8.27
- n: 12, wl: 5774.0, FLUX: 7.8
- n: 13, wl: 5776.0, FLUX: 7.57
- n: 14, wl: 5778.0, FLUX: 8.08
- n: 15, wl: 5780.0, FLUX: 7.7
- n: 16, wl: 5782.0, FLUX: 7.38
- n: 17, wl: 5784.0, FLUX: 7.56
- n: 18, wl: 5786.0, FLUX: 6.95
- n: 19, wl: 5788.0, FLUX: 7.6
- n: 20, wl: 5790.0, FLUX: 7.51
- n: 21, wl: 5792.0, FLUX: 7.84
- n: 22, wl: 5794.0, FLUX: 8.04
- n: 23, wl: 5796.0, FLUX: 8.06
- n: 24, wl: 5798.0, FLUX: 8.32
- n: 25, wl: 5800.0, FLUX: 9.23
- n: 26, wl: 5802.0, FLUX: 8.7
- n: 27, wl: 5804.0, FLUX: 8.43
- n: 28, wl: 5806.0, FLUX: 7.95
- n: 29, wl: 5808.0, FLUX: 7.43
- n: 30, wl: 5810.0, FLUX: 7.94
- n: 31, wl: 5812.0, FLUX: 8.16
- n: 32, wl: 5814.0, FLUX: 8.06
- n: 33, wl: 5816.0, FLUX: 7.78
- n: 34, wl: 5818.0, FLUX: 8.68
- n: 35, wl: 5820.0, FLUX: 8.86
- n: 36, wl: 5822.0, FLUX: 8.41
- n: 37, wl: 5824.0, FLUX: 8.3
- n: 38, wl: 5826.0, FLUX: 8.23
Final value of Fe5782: 1.4 Ang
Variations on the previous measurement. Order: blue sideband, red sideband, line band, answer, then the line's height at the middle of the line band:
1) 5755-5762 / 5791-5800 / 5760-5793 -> 1.6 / 8.22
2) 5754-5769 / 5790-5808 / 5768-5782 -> 0.4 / 8.19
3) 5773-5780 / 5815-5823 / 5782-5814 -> 0.6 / 8.12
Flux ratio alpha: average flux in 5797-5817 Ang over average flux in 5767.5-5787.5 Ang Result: 1.1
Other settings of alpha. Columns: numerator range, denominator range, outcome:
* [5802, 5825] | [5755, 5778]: 1.01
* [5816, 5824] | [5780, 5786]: 1.14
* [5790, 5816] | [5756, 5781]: 1.01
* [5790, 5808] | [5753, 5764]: 1.03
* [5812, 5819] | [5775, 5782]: 1.06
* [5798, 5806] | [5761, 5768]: 1.07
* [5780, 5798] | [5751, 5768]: 0.95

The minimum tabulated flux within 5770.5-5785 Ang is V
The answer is 7.38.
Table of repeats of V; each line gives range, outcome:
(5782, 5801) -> 6.95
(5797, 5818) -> 7.43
